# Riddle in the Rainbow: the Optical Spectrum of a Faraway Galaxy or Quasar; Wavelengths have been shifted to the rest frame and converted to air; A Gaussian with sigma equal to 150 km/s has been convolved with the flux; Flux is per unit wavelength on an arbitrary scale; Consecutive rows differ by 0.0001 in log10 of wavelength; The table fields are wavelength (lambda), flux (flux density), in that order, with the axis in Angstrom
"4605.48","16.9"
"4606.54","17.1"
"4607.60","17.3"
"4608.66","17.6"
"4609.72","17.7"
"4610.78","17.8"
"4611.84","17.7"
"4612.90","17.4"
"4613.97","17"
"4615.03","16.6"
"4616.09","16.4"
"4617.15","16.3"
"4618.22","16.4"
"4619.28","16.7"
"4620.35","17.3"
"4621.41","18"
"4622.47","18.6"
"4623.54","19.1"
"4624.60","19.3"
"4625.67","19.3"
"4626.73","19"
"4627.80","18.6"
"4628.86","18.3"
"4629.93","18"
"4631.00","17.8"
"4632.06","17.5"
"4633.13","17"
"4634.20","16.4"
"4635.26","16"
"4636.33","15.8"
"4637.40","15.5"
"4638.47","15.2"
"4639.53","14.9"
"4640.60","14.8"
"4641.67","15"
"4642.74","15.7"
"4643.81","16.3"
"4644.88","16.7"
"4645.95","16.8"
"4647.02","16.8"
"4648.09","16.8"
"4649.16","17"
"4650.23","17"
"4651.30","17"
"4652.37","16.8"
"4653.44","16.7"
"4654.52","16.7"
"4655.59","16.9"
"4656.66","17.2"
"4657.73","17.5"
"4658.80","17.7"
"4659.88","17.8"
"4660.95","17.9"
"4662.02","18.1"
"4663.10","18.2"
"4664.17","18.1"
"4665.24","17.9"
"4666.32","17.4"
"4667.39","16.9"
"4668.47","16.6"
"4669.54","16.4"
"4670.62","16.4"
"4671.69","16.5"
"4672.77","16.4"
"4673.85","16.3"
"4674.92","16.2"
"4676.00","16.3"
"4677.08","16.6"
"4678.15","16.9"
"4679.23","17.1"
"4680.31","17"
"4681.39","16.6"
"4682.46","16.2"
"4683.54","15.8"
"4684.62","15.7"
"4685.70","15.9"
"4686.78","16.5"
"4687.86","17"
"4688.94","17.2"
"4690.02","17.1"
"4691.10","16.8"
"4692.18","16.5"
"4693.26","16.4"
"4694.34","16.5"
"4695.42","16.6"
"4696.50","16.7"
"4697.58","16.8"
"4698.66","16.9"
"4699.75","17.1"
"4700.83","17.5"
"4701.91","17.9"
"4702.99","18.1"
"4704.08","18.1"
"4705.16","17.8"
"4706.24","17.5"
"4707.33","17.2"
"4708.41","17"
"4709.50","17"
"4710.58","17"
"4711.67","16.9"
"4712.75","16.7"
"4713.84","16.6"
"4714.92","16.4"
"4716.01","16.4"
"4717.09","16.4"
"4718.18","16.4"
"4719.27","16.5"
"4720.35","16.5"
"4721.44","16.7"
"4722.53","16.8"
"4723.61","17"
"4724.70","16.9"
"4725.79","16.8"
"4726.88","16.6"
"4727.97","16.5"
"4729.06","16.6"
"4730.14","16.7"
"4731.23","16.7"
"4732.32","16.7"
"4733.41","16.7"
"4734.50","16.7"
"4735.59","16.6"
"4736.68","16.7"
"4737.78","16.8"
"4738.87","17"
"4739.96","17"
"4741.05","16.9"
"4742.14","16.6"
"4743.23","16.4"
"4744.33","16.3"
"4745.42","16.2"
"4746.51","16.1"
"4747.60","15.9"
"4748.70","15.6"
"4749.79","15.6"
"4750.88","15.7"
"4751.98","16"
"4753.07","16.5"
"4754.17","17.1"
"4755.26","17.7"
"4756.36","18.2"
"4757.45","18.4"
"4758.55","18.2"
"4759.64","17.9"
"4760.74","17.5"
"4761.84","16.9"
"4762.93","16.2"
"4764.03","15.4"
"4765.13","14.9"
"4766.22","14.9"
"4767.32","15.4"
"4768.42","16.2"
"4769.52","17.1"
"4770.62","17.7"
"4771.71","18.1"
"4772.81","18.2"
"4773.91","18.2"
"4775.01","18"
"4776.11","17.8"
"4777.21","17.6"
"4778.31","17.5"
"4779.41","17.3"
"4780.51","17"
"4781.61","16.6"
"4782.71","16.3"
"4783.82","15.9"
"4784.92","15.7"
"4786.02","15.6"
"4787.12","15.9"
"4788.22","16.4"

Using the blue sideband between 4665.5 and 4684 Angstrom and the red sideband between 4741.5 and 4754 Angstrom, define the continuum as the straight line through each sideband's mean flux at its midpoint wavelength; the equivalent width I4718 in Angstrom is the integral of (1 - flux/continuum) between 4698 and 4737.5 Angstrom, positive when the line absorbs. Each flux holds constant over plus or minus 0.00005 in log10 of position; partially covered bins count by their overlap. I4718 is -1.44 Angstrom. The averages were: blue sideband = 16.6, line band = 16.9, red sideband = 16.1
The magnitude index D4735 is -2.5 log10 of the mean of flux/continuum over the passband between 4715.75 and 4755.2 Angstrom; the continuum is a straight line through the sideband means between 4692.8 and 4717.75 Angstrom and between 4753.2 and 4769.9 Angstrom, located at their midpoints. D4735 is 0.023 mag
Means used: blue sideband 17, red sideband 16.8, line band 16.5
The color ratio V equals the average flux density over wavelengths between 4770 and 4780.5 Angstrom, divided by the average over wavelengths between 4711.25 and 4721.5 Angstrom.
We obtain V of 1.1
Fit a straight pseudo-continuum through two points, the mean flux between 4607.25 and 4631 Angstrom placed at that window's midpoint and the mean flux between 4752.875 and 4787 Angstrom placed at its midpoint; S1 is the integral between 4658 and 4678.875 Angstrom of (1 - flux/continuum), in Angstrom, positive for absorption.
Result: 0.5 Angstrom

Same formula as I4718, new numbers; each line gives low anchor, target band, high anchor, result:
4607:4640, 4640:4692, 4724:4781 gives 1.15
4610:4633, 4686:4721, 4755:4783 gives 0.96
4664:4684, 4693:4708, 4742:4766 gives -0.52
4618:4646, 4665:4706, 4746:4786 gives 0.35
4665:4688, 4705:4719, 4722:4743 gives -0.14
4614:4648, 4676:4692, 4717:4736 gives 0.20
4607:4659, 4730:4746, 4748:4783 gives 0.27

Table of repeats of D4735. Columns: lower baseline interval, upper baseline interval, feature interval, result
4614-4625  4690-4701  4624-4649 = 0.03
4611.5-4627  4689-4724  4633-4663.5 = 0.05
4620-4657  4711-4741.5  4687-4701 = 0.00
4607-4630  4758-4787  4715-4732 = 0.03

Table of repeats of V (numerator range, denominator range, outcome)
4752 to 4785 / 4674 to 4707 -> 1.01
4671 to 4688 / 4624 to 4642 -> 0.97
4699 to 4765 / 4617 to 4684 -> 0.99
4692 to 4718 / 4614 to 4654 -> 1.00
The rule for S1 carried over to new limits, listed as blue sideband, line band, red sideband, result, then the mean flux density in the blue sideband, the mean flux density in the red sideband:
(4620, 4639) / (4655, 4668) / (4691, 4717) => -0.2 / 17.6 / 17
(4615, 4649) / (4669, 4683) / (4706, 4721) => 0.3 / 17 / 16.7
